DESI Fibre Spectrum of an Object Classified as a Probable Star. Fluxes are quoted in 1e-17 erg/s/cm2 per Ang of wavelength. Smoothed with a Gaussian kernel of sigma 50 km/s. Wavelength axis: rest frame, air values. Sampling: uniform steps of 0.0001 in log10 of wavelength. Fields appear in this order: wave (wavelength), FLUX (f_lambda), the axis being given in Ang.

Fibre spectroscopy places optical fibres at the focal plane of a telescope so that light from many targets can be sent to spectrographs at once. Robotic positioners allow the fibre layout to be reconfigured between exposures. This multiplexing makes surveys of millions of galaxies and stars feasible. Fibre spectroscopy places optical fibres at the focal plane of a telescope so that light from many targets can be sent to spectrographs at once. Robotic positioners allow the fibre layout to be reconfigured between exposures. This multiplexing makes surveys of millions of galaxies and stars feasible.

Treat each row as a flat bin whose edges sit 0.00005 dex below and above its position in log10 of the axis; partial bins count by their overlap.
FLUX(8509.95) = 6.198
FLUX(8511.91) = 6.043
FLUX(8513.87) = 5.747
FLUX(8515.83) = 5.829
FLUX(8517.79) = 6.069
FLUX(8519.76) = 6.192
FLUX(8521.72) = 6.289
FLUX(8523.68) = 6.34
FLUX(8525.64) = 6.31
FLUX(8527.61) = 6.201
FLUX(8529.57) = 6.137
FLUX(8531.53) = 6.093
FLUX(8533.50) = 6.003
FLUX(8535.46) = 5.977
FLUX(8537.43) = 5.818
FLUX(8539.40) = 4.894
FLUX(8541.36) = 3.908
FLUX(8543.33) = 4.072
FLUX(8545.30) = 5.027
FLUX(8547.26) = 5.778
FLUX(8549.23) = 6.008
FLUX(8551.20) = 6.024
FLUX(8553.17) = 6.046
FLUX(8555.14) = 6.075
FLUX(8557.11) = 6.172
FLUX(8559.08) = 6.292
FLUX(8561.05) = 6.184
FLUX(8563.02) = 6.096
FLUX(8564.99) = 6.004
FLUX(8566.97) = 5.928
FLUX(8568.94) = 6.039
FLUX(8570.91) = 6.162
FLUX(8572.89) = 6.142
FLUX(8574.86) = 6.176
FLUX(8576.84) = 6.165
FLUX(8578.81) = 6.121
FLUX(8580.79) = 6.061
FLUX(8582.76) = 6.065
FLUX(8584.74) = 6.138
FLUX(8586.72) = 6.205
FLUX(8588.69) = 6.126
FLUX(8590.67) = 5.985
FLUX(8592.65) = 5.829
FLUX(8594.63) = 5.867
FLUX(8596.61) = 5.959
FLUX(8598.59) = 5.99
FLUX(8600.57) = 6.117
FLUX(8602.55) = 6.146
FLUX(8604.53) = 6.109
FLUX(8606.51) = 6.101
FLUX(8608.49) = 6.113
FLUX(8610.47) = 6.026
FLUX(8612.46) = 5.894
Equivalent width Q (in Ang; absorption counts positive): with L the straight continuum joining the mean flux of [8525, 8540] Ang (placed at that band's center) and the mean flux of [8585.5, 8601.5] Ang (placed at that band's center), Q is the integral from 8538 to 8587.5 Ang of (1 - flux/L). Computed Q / 1.22 Ang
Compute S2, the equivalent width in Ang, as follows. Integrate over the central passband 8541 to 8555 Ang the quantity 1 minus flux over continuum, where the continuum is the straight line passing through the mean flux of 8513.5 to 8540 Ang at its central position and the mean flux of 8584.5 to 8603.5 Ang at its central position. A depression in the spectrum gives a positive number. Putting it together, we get 1.5 Ang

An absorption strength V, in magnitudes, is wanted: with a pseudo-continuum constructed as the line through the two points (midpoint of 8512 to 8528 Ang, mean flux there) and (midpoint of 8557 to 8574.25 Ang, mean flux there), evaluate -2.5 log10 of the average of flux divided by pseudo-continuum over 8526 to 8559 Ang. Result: 0.08 mag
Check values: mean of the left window 6.11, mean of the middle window 5.67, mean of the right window 6.11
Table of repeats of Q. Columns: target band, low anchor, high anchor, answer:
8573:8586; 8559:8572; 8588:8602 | -0.2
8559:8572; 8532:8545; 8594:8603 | -1.3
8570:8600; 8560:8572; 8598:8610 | 0.1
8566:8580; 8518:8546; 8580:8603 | -0.4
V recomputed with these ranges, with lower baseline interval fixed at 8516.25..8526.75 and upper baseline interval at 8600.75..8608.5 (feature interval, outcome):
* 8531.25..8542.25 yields 0.15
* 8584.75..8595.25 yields 0.02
